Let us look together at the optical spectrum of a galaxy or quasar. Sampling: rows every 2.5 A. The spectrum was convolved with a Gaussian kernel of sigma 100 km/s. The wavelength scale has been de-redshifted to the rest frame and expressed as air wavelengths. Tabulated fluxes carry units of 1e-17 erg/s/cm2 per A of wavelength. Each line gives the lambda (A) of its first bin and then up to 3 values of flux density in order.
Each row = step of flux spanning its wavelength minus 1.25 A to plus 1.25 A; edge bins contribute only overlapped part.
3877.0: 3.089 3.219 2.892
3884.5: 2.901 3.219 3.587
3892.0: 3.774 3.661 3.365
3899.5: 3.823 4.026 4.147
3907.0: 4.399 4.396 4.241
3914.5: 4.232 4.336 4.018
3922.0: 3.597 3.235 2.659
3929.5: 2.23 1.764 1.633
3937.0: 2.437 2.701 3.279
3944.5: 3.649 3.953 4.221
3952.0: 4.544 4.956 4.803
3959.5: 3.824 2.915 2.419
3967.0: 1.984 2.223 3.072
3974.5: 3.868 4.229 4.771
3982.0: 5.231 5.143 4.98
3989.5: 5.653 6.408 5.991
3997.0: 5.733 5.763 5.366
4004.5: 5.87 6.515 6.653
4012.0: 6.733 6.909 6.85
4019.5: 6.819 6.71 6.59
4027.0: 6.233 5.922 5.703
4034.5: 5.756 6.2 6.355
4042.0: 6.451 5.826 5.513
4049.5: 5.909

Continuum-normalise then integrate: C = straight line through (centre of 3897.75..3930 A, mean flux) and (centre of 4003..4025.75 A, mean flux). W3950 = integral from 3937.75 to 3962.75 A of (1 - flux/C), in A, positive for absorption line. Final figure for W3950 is 5.00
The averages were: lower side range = 3.83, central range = 3.87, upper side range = 6.61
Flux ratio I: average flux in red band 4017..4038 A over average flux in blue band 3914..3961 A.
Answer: 1.81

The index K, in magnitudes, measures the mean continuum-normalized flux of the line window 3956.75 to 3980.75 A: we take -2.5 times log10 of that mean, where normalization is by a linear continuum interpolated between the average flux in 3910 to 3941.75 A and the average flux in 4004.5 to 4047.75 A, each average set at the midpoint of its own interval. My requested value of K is 0.32 mag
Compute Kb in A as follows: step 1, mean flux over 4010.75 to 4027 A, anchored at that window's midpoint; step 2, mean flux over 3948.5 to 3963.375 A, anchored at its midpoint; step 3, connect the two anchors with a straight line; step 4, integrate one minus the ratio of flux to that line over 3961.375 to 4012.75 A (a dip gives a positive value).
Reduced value 6.6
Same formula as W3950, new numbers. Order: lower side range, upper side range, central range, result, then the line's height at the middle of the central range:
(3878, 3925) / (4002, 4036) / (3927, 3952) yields 9.1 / 4.59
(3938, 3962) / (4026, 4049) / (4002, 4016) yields -2.9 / 5.32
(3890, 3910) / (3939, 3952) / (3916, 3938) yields 5.4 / 3.79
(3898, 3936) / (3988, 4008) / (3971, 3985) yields 2.5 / 5.3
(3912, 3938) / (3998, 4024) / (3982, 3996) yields -0.1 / 5.56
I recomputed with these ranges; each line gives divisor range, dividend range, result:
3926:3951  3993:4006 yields 2.01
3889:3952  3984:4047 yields 1.74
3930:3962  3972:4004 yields 1.51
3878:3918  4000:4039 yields 1.68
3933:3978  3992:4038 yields 1.86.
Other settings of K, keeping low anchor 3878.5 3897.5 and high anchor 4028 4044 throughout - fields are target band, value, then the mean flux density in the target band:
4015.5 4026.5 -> -0.16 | 6.71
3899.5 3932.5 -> 0.03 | 3.69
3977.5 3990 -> 0.01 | 5.07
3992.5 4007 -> -0.09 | 5.85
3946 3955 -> 0.02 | 4.39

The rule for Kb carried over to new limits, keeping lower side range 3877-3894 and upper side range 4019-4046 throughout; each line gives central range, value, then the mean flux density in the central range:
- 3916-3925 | 0.3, 3.83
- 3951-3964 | 1.7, 4.1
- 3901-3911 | -1.5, 4.25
